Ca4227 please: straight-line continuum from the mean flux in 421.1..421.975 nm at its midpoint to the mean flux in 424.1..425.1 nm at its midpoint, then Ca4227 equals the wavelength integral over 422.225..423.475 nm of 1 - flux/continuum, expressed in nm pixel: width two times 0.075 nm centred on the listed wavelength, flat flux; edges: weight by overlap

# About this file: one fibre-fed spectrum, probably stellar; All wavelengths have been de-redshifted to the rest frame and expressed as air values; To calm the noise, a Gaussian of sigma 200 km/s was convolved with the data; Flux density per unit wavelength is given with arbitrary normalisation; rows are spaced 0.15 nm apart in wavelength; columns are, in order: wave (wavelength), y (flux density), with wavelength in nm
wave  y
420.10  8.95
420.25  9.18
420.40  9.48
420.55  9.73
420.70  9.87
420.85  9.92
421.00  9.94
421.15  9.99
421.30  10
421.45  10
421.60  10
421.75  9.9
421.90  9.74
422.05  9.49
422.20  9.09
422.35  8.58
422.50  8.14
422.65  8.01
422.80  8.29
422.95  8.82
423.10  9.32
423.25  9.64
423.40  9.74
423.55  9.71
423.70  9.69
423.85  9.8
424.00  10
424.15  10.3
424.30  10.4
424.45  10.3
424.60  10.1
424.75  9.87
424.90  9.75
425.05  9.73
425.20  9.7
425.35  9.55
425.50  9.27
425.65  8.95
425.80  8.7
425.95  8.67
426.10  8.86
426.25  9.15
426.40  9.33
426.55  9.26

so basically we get 0.15 nm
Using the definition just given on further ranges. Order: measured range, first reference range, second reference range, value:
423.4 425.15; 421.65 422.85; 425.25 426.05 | -0.19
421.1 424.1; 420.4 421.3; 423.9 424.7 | 0.19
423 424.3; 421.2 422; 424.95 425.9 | -0.03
